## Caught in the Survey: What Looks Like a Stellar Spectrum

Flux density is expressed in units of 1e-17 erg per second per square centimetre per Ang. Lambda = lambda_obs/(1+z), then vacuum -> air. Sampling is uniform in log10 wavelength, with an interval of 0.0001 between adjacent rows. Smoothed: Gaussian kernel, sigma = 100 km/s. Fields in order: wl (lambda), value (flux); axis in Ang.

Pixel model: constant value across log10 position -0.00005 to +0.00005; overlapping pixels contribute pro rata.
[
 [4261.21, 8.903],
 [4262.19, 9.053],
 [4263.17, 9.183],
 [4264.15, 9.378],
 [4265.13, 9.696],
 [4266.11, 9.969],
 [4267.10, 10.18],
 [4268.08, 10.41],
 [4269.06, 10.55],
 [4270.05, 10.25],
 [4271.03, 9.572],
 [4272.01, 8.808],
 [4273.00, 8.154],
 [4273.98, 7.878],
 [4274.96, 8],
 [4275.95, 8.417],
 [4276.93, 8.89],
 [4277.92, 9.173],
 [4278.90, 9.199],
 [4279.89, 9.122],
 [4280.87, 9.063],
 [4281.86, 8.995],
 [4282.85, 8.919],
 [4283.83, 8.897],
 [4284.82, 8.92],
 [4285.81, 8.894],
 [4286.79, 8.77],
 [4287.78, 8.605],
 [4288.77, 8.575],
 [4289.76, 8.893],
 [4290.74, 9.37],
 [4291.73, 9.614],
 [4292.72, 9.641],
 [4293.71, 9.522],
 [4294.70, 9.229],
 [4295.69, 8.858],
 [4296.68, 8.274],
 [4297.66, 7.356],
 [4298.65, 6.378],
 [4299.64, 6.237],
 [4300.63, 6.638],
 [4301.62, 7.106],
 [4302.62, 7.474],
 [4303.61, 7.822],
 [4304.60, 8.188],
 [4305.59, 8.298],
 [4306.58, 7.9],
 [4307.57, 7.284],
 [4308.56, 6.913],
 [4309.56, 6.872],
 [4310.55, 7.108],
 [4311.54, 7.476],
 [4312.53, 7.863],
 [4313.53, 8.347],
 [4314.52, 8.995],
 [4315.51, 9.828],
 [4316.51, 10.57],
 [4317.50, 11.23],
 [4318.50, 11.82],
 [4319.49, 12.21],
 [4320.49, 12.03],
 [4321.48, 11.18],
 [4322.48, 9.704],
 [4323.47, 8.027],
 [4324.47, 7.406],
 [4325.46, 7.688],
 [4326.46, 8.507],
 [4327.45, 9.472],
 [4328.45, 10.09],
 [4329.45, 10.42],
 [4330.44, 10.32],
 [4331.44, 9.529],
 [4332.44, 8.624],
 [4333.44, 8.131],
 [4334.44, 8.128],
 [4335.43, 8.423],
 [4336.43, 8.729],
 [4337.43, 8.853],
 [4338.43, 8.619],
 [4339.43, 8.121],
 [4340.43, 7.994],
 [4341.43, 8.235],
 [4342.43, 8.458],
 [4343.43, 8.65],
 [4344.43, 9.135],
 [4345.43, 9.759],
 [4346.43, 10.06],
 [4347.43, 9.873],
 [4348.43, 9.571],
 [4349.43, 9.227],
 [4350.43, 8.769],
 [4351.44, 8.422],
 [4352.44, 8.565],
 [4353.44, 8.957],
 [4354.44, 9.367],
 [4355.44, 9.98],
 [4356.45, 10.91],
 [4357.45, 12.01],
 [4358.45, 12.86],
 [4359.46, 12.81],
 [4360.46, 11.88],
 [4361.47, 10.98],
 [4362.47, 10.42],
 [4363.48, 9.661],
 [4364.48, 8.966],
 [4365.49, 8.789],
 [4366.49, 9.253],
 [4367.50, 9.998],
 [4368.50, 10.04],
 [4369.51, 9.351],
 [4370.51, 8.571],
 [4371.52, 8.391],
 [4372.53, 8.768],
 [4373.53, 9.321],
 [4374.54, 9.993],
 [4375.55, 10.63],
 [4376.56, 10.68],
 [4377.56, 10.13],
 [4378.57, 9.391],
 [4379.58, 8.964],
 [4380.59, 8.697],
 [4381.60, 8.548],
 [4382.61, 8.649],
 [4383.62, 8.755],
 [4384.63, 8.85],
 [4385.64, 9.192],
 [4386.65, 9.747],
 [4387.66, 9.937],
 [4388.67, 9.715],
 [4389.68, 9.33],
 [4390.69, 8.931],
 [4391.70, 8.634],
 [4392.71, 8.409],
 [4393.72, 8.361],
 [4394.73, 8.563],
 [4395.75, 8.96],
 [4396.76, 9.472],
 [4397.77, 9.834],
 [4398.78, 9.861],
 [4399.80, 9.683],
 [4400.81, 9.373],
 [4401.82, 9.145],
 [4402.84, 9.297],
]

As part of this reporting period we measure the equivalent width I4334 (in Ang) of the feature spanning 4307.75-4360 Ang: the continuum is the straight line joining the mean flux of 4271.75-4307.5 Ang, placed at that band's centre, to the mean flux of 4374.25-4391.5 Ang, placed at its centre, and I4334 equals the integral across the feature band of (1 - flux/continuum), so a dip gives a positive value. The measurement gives -2.5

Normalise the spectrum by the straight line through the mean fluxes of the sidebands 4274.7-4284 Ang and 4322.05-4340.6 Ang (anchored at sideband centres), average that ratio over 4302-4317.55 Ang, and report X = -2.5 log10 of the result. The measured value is 0.08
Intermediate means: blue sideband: 8.89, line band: 8.17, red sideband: 8.79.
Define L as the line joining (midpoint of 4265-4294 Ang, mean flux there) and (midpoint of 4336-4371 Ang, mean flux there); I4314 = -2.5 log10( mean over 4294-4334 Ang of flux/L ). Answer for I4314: 0.08 mag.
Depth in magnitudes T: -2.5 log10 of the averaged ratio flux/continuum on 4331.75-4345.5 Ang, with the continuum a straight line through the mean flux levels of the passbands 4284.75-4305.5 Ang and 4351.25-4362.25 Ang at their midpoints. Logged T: 0.17 mag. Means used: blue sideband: 8.29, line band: 8.53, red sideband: 10.7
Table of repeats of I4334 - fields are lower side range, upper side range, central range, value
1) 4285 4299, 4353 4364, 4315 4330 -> -0.4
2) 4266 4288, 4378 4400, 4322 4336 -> 0.3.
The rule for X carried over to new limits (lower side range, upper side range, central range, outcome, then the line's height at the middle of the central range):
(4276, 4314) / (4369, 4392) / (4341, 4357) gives -0.04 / 8.91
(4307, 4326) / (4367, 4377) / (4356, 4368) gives -0.13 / 9.48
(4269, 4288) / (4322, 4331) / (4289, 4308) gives 0.11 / 8.99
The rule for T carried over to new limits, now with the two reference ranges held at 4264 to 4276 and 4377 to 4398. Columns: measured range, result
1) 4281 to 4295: 0.03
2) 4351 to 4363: -0.16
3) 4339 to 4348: 0.03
